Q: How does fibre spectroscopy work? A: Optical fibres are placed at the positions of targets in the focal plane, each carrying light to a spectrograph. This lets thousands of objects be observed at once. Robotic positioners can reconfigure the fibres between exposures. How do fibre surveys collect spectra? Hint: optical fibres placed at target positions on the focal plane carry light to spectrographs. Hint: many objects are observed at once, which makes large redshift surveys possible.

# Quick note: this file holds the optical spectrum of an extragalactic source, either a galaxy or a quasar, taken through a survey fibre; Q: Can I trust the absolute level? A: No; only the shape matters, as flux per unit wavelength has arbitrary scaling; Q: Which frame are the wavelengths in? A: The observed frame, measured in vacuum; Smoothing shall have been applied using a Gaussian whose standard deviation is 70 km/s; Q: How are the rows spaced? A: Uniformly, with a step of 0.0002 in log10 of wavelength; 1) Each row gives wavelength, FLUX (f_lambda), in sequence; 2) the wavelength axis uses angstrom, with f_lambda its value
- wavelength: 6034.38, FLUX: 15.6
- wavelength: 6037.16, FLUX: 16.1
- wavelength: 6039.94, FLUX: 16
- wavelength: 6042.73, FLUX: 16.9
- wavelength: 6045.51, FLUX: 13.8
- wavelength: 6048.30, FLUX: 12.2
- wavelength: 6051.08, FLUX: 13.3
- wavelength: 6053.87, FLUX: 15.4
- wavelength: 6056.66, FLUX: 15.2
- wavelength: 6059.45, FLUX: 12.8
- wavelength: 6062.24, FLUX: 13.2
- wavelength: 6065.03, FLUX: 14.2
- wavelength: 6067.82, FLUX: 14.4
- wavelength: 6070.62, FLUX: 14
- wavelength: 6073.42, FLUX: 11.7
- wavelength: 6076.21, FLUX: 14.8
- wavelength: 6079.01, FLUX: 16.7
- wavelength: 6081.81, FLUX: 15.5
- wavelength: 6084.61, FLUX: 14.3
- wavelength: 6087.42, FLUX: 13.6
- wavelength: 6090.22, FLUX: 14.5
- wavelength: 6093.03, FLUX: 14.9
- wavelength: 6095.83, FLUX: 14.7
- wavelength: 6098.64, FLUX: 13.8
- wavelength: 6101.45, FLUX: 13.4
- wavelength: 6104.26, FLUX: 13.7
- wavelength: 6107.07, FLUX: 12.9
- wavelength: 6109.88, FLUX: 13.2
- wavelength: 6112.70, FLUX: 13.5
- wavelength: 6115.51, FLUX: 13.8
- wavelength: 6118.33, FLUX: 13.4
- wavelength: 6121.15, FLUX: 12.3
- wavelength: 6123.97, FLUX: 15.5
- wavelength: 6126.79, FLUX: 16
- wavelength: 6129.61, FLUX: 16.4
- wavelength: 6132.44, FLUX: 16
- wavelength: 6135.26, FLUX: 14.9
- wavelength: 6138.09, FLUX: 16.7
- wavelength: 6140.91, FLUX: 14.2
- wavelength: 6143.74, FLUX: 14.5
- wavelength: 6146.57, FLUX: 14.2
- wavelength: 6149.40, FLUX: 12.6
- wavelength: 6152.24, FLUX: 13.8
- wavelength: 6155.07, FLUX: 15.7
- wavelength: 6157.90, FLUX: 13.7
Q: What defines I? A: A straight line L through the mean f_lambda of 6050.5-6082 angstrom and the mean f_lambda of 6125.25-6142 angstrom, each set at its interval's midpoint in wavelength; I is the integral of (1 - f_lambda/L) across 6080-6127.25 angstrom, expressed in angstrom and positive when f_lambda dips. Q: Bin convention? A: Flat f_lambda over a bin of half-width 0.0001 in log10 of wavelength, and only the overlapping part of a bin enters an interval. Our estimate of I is 3.19 angstrom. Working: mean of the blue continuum 14.2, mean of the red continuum 15.7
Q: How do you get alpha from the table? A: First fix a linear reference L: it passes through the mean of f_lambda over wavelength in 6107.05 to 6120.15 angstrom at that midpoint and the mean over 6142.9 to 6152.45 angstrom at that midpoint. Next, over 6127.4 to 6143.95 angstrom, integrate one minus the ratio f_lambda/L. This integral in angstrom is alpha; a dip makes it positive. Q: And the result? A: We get -2.4 angstrom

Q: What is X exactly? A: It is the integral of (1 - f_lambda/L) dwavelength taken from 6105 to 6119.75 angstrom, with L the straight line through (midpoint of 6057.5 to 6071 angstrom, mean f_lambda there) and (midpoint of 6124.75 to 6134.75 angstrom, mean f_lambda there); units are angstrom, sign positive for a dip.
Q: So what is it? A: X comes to 1.93 angstrom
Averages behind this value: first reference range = 13.8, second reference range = 16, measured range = 13.4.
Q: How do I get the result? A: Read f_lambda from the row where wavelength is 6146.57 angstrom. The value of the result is 14.2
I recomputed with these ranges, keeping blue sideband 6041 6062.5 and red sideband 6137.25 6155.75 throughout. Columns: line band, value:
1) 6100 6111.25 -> 0.8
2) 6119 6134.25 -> -0.8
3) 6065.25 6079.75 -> 0.0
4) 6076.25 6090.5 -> -0.7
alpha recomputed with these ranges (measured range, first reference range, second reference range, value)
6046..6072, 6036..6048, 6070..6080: 1.6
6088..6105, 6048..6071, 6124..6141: 0.8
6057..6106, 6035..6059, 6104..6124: -0.3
